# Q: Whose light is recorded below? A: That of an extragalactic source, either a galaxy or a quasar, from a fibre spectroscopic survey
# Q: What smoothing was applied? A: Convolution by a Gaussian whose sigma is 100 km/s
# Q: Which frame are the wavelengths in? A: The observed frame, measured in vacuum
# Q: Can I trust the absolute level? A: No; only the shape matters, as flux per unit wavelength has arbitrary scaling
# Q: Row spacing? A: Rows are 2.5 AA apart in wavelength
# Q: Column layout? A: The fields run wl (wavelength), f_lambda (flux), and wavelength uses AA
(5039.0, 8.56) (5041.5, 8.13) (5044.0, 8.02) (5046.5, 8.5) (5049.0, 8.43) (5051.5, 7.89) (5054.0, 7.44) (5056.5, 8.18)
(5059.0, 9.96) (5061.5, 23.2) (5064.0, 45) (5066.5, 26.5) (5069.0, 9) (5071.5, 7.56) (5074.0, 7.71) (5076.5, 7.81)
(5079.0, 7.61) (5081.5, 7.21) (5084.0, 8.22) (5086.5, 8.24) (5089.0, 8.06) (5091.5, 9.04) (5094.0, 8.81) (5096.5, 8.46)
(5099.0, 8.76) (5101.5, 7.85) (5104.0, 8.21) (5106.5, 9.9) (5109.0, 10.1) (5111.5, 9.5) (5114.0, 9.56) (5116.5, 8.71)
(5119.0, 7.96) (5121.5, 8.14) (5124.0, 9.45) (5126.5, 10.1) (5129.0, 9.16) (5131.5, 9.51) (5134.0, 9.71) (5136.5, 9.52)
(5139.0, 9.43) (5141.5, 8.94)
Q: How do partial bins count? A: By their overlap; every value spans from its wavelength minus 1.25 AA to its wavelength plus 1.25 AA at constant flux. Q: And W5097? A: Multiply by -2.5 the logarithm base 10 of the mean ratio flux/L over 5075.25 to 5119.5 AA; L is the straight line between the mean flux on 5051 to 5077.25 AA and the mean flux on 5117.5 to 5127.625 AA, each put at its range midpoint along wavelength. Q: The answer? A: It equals 0.30 mag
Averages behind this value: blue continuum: 14.9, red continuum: 8.89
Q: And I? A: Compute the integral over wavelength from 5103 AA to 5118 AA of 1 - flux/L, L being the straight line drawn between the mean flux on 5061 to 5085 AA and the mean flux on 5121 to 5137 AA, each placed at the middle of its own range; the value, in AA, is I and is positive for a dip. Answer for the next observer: 2.5 AA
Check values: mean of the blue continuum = 14.8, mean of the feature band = 9.33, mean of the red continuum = 9.42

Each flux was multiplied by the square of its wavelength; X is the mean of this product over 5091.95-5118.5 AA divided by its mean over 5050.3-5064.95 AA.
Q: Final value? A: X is 0.6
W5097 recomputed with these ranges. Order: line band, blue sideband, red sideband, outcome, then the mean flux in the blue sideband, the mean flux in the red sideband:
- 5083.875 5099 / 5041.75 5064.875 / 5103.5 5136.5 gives 0.28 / 13.3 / 9.27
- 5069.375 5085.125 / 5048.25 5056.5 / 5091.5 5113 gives 0.09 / 7.93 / 8.96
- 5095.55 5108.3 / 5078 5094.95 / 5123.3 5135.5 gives 0.00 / 8.17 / 9.59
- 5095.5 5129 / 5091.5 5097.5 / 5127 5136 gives 0.01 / 8.73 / 9.52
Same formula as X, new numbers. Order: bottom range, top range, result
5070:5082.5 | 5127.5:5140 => 1.27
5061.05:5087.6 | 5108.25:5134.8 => 0.67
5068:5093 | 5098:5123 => 1.12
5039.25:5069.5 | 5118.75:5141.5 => 0.67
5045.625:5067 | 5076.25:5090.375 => 0.50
